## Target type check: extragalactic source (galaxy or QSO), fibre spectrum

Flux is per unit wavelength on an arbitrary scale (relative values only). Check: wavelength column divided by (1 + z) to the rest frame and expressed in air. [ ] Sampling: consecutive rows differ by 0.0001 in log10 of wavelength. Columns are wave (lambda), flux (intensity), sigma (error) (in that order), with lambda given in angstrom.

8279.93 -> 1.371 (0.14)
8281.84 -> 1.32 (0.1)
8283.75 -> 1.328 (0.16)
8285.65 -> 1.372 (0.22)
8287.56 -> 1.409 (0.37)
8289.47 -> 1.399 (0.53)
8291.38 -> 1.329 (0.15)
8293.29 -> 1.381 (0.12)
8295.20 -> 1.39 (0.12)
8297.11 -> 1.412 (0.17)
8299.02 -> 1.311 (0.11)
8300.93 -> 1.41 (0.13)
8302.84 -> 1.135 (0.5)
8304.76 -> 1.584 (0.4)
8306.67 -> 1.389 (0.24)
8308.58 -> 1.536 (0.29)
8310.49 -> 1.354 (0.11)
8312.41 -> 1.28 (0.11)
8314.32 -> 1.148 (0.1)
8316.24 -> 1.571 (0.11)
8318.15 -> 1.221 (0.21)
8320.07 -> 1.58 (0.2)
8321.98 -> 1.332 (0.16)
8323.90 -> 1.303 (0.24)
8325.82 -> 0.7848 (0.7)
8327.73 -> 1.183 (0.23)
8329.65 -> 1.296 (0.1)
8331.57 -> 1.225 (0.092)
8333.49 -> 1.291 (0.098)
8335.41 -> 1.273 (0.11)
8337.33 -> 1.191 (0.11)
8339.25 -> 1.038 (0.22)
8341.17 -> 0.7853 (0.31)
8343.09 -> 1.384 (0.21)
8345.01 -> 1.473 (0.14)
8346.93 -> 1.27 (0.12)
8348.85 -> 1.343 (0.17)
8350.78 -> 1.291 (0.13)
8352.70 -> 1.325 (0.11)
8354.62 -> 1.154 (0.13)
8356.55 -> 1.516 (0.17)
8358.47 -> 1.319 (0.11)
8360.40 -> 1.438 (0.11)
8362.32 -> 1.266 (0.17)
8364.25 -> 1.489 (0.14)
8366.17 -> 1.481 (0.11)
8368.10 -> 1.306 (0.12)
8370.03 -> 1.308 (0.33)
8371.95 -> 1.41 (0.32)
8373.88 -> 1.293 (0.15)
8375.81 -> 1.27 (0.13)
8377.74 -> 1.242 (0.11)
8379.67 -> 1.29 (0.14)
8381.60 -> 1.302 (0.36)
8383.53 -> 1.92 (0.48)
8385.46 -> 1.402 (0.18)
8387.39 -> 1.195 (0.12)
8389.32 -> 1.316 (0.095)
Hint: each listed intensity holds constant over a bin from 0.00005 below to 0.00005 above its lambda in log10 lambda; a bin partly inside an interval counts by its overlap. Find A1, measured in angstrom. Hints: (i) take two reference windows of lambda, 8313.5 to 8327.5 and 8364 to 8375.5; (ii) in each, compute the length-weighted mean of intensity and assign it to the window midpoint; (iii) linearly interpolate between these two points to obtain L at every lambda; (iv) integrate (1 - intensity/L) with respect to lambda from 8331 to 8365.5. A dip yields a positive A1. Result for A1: 1.1 angstrom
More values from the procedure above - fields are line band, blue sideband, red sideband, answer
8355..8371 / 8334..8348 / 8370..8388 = -1.00 angstrom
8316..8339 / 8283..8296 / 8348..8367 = 1.89 angstrom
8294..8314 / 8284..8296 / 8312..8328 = -0.69 angstrom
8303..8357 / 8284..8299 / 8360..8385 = 3.74 angstrom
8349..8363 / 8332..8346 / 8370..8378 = -0.84 angstrom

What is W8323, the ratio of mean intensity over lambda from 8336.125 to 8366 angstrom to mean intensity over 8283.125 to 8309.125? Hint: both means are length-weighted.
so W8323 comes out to 0.9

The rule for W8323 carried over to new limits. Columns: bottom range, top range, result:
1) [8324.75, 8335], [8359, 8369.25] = 1.20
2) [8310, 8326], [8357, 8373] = 1.06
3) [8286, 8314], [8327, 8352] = 0.90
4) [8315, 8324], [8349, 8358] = 0.94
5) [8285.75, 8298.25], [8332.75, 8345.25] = 0.86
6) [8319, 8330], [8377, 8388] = 1.13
